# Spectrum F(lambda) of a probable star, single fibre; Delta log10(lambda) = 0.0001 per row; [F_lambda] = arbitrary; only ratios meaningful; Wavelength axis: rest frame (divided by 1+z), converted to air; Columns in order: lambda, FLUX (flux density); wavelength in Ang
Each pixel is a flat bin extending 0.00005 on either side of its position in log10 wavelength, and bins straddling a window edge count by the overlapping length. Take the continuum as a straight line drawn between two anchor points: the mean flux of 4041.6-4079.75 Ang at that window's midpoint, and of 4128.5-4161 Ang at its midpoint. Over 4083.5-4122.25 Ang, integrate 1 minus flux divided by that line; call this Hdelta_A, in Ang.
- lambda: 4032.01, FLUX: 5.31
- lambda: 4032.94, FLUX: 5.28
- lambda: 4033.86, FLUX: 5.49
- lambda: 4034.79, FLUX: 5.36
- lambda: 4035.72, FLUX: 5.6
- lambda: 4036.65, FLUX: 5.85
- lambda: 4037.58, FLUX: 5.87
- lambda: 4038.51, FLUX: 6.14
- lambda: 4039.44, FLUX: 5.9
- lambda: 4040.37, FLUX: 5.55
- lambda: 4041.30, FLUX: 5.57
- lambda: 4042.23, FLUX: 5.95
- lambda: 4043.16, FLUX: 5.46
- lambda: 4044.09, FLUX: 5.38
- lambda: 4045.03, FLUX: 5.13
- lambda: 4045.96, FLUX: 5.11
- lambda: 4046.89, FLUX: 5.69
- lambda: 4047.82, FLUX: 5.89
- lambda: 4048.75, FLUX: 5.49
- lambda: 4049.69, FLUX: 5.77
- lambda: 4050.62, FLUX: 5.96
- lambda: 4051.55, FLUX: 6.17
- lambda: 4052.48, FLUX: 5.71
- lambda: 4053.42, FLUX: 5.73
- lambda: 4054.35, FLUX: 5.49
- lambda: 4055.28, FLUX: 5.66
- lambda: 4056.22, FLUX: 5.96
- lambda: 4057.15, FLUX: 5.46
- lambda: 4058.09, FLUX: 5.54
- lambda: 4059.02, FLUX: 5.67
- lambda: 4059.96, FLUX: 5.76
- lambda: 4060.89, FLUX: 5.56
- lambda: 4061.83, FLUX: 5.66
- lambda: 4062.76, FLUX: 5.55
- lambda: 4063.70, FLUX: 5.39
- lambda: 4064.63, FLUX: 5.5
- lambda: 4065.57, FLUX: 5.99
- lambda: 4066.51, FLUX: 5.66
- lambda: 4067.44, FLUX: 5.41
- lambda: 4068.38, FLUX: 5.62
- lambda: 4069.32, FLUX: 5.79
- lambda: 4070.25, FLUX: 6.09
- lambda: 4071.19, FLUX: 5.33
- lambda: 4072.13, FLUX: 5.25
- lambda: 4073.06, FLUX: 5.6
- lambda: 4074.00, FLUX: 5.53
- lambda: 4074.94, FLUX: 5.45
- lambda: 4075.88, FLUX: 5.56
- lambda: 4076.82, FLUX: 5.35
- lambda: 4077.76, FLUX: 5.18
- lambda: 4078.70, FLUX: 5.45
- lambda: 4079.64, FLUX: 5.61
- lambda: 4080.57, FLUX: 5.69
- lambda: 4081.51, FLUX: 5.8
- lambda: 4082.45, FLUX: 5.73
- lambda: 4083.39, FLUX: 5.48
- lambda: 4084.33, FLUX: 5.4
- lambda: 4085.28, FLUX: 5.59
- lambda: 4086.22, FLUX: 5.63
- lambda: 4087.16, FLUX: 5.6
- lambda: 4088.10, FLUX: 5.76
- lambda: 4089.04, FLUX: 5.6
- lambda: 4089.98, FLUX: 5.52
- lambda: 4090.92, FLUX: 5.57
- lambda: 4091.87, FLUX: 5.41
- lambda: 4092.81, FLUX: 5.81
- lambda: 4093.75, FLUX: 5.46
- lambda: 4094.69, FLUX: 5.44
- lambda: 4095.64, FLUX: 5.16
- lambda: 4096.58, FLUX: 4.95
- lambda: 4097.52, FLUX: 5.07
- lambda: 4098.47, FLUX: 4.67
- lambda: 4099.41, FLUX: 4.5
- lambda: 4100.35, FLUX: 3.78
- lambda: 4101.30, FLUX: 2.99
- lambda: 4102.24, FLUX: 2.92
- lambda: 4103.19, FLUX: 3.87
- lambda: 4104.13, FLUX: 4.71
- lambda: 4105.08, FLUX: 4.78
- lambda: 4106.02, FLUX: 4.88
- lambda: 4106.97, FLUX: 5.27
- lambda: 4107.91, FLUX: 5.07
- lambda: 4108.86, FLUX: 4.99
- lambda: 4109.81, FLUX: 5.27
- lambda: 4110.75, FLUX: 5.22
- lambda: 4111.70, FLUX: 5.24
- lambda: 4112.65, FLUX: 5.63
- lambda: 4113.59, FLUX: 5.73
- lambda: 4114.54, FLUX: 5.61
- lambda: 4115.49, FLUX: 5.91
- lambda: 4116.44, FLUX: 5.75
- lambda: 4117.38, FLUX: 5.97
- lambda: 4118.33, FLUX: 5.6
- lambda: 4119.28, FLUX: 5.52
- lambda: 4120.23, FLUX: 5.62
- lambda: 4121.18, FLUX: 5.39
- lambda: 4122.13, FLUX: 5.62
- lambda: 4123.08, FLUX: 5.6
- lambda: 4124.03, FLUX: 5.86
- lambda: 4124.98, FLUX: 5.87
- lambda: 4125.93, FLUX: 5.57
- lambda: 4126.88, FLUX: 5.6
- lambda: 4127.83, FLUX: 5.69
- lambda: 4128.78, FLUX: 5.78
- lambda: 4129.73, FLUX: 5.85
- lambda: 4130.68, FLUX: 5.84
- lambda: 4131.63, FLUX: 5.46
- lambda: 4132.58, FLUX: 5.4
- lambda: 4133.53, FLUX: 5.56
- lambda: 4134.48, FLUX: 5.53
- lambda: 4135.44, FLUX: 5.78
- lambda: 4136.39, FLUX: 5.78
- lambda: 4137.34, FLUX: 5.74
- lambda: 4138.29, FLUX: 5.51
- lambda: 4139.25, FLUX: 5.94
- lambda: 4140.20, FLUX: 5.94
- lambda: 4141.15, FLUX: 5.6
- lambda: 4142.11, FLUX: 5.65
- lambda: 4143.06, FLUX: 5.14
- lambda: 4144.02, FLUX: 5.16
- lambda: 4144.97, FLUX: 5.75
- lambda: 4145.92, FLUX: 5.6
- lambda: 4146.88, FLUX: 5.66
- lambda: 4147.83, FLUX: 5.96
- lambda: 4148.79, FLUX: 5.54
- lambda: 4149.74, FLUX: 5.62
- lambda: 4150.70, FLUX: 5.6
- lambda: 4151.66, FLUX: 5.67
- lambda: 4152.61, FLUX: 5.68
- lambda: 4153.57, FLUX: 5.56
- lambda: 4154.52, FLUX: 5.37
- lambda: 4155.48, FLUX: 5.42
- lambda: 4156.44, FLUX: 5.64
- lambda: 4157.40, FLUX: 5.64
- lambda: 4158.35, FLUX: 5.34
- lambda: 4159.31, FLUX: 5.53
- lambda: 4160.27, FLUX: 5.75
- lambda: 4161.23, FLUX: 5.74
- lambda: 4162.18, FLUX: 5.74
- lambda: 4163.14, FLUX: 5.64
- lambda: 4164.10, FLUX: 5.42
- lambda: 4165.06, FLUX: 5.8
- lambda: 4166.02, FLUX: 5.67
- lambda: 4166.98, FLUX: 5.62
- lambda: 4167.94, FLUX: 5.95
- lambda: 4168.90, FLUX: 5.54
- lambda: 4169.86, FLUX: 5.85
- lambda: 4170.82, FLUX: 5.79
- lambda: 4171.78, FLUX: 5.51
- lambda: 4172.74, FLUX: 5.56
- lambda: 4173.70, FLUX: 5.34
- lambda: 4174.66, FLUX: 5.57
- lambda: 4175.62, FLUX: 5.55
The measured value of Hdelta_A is 2.94 Ang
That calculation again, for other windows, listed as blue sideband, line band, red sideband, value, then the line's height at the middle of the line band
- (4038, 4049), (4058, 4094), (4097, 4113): -3.48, 5.09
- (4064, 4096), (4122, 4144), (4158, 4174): -0.18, 5.61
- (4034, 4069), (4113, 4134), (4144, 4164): -0.19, 5.62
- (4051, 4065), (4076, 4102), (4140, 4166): 1.80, 5.64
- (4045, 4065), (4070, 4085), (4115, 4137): 0.34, 5.65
